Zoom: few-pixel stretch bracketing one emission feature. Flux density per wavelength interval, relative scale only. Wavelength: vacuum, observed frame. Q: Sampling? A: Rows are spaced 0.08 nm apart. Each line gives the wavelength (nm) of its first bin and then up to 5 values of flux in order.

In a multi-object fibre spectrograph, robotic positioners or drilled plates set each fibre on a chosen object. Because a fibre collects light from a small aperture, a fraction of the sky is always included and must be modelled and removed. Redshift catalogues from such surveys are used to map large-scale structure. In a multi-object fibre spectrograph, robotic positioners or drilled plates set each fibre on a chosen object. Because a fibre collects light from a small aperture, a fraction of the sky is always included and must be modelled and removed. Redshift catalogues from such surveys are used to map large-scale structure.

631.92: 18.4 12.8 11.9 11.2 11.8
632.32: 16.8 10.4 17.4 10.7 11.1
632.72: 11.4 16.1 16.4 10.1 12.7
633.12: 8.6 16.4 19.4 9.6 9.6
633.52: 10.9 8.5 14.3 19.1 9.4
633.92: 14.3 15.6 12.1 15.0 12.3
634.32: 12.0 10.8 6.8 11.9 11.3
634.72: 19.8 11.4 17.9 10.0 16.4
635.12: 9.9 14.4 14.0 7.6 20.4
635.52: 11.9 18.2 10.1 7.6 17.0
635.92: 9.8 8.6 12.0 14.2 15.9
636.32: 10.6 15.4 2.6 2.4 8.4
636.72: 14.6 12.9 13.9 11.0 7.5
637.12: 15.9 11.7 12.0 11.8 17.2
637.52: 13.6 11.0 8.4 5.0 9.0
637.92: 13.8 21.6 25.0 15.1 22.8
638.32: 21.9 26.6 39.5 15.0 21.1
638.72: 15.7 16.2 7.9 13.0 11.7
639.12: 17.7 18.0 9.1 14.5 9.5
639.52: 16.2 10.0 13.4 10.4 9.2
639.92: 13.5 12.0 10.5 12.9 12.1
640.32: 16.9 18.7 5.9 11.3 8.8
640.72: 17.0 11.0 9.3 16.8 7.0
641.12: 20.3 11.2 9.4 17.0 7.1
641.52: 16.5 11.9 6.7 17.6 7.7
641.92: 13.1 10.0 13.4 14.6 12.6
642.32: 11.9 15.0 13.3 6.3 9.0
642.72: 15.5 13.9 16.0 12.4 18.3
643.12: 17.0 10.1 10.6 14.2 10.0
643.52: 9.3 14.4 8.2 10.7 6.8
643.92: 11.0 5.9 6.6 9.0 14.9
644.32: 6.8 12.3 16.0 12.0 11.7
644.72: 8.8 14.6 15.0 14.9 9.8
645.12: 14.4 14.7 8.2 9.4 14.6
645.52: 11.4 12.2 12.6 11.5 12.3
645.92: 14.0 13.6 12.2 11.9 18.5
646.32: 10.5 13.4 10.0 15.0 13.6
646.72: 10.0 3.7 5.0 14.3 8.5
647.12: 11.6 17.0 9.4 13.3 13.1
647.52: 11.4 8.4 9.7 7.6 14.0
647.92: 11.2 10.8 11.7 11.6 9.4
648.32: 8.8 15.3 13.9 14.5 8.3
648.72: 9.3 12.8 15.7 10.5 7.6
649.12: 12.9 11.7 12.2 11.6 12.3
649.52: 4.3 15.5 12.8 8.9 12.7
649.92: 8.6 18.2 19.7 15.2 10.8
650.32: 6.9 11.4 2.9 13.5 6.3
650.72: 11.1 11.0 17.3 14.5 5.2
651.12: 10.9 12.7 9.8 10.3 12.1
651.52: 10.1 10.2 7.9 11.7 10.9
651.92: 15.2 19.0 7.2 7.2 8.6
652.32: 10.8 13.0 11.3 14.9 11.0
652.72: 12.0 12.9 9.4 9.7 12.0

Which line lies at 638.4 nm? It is [O III]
